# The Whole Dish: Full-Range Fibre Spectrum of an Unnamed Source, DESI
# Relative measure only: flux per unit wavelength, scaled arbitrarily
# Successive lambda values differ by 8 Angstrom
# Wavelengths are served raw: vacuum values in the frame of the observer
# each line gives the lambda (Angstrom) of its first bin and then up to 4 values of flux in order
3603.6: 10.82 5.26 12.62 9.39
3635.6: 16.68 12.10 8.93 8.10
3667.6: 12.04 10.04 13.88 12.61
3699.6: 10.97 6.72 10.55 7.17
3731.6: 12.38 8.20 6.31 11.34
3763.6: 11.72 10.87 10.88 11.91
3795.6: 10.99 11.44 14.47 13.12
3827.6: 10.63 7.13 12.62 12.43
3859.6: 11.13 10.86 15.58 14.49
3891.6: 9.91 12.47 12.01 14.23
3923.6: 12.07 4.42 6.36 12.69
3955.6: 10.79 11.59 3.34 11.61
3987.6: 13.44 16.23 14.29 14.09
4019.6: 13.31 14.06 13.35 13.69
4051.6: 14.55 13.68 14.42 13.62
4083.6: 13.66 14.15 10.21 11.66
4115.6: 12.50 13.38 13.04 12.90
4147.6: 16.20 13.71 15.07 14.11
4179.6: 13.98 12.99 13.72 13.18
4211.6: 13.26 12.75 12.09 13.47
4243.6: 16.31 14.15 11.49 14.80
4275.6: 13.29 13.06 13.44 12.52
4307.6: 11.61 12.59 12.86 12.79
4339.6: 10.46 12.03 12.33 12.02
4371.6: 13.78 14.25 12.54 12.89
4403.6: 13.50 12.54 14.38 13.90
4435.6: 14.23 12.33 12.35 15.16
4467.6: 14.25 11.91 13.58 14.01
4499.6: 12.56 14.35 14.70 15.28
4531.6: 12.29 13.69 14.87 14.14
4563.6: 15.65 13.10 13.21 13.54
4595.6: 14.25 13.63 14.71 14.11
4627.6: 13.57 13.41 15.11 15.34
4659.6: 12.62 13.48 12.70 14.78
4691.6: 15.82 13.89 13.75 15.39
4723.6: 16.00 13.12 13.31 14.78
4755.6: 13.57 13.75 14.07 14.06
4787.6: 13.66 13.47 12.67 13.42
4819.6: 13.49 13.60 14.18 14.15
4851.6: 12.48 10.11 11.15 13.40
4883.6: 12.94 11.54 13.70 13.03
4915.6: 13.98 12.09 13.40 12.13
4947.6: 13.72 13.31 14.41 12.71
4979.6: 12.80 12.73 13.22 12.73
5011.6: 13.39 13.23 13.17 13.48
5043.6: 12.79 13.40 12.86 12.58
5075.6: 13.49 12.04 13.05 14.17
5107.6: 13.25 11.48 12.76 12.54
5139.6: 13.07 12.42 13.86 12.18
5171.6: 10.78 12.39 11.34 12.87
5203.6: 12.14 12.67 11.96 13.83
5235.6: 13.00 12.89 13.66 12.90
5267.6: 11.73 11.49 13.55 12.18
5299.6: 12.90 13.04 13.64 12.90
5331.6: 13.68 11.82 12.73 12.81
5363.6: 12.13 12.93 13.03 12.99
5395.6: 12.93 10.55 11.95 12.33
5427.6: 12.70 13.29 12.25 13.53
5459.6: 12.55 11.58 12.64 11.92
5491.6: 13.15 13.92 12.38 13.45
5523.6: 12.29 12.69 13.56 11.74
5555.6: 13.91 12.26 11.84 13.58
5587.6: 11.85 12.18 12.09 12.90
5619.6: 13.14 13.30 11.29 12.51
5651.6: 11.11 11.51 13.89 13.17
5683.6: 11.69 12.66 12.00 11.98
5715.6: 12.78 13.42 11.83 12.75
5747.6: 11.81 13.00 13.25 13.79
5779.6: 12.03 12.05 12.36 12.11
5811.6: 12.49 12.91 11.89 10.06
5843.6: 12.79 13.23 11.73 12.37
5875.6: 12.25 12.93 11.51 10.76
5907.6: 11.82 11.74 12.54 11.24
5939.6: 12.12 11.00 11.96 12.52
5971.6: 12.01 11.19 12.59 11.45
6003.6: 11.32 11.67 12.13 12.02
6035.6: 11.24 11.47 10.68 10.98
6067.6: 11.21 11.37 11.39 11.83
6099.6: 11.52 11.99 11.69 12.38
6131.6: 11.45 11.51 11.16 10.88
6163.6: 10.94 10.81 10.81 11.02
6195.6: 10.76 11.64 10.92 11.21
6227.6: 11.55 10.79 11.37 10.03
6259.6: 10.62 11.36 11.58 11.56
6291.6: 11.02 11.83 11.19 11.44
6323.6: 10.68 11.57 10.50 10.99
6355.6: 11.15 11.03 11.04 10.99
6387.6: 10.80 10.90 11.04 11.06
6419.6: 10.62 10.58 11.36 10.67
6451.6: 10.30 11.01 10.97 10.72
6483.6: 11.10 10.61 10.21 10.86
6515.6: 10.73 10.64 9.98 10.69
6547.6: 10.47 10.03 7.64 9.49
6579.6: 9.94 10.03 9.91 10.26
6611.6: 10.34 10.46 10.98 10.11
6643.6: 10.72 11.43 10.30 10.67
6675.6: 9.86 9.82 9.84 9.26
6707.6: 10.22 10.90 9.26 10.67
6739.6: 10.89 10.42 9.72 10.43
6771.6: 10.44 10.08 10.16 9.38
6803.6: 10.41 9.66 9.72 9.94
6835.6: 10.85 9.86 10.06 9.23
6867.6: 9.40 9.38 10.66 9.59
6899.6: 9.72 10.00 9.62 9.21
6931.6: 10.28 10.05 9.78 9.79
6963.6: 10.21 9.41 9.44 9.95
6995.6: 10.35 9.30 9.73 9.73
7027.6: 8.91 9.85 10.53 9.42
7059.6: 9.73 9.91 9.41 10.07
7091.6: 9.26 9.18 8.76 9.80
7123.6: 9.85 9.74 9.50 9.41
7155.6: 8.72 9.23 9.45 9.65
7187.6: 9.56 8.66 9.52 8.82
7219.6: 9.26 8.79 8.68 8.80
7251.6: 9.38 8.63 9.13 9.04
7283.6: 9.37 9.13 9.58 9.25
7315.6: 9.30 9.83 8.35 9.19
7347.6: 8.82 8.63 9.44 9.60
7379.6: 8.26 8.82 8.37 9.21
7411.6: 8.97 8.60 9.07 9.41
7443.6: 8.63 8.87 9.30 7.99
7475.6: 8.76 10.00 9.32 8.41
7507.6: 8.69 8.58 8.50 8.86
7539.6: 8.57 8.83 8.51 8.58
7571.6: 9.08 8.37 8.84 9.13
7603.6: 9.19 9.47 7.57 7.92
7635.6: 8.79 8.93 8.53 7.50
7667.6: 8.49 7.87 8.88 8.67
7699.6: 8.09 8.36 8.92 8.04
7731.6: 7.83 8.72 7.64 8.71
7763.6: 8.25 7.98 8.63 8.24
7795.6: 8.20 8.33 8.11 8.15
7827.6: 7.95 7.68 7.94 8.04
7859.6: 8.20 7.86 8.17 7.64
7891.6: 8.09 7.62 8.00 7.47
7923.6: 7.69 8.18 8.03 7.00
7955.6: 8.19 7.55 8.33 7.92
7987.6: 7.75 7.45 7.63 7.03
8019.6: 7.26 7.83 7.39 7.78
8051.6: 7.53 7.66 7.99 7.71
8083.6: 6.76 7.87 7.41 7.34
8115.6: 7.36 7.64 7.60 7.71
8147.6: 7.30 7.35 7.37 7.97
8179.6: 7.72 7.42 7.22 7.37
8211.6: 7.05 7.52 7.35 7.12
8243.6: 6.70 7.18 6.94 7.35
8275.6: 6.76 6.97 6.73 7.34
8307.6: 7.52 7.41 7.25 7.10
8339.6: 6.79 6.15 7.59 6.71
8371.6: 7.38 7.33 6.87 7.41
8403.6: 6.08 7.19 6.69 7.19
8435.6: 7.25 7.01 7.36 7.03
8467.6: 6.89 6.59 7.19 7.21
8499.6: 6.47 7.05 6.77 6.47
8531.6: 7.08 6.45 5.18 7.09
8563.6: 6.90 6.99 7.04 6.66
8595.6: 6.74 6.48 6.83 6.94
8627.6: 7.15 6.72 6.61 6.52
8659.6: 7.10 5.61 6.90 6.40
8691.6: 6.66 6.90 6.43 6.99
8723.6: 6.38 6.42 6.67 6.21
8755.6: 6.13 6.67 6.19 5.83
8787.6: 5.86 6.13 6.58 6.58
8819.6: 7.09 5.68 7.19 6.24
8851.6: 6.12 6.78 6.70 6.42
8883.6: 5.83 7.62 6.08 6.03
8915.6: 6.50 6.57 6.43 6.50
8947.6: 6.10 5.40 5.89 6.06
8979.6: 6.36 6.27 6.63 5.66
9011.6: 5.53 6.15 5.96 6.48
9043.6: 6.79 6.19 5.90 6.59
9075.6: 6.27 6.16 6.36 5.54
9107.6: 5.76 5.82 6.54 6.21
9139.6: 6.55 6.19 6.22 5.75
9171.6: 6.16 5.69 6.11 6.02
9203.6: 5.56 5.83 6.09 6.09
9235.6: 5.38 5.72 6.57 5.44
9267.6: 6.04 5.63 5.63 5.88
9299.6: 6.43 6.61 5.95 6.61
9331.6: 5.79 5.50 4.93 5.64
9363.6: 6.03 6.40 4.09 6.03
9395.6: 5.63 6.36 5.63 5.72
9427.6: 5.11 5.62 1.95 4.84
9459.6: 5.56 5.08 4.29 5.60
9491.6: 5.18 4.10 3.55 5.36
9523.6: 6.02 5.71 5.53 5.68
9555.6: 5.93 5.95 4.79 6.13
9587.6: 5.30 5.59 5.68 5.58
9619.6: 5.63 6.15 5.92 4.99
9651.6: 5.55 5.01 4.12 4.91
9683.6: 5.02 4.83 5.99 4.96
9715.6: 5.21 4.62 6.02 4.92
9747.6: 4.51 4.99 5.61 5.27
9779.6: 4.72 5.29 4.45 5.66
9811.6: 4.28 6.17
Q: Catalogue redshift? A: 0.000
